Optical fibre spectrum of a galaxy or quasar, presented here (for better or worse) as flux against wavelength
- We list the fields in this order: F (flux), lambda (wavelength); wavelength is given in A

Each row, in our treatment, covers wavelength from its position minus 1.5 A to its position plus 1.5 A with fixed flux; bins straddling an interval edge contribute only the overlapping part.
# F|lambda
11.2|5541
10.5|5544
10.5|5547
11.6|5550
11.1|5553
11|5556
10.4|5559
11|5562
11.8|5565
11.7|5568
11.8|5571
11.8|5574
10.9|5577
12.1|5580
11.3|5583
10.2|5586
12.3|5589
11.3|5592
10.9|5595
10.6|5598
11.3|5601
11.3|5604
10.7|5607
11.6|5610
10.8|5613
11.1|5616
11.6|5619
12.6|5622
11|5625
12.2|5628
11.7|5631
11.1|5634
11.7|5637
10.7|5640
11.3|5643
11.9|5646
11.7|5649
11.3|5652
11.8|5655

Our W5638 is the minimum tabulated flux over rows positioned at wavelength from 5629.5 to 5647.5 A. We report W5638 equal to 10.7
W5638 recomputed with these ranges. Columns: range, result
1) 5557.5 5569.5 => 10.4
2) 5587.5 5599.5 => 10.6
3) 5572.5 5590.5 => 10.2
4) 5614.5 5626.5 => 11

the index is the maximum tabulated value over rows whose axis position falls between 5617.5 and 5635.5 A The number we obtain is 12.6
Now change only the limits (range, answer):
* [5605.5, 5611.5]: 11.6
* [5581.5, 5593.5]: 12.3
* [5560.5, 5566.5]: 11.8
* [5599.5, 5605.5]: 11.3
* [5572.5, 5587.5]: 12.1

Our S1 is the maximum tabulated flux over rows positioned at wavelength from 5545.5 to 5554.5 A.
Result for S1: 11.6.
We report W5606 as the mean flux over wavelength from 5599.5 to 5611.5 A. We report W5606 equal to 11.2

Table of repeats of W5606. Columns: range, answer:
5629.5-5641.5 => 11.3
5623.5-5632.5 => 11.6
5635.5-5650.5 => 11.5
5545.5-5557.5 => 11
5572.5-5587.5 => 11.3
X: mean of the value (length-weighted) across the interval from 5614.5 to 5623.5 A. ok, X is 11.8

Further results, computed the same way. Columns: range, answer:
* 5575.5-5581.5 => 11.5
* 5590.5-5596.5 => 11.1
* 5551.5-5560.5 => 10.8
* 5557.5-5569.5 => 11.2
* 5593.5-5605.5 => 11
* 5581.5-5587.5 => 10.8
